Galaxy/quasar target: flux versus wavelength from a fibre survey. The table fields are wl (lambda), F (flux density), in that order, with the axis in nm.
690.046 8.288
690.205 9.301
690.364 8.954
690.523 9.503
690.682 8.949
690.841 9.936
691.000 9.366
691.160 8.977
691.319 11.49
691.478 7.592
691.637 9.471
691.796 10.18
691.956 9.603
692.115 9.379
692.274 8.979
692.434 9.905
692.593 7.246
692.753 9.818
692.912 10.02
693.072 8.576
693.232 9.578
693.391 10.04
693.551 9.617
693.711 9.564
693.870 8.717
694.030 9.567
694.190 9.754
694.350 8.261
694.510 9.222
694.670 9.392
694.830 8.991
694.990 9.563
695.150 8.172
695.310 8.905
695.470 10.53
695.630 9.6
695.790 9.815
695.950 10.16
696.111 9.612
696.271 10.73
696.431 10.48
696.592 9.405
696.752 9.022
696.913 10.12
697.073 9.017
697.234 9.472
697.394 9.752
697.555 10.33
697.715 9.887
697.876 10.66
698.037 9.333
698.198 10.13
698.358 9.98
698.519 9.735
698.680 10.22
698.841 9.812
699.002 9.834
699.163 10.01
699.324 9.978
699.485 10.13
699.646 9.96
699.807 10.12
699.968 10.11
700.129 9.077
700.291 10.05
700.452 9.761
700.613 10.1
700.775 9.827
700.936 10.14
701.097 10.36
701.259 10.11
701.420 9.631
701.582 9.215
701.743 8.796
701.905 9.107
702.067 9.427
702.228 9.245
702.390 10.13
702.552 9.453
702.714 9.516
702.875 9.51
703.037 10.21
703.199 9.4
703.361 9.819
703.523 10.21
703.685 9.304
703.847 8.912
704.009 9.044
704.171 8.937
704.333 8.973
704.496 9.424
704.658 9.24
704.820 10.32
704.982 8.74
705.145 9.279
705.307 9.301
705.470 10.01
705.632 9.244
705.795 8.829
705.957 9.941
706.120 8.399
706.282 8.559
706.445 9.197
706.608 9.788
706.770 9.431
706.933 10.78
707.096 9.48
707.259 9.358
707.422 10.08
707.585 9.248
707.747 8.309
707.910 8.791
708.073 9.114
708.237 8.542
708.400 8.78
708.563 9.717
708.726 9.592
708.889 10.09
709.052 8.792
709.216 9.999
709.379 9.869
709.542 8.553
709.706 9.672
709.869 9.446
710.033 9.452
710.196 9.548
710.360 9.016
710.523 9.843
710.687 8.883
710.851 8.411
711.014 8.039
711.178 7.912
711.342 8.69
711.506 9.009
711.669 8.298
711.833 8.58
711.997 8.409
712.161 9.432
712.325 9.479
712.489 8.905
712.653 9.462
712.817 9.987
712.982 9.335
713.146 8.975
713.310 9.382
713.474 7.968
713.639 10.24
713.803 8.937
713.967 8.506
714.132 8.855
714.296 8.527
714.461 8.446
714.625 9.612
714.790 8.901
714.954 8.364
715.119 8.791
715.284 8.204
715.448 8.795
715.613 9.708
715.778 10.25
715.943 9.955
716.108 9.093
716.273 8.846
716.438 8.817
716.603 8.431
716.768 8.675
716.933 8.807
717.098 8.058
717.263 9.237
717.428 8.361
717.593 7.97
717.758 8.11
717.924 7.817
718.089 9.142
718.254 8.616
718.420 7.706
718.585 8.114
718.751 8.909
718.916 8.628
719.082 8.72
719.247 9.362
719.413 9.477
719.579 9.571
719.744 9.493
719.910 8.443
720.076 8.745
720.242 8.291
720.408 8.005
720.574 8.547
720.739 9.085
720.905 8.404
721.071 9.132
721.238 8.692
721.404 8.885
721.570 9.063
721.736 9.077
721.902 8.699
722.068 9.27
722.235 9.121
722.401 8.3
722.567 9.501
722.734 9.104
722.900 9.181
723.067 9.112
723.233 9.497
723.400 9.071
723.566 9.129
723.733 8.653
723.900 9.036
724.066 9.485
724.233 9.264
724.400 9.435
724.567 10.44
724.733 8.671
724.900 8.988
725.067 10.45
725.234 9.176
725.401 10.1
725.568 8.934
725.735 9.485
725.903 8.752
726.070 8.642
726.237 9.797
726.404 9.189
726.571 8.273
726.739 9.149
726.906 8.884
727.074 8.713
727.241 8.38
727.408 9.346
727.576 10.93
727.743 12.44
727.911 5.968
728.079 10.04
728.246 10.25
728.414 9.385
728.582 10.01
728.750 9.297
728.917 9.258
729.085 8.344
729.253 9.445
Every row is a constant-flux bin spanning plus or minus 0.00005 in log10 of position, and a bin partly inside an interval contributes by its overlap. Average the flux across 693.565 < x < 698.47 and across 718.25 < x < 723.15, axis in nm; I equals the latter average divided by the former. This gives 0.92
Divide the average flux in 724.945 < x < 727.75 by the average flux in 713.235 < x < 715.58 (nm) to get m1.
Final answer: 1.1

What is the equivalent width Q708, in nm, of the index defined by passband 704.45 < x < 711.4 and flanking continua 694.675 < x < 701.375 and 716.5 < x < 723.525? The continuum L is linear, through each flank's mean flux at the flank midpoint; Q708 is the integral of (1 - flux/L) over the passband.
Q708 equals 0.077 nm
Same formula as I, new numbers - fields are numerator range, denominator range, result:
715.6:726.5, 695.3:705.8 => 0.93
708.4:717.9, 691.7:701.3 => 0.93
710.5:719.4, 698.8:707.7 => 0.92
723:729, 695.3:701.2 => 0.94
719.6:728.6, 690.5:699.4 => 0.96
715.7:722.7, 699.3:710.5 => 0.93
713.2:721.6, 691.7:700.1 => 0.91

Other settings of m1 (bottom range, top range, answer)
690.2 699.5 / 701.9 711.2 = 0.97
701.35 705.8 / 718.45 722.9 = 0.94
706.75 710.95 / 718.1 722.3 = 0.94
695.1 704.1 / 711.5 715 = 0.92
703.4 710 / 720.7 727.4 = 0.98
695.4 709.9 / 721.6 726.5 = 0.96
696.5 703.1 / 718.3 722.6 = 0.90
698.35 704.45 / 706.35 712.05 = 0.95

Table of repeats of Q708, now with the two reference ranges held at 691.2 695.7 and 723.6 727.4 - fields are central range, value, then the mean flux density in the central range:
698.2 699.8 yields -0.11 nm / 9.98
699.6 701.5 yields -0.13 nm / 9.94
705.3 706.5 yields 0.01 nm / 9.18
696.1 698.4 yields -0.13 nm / 9.87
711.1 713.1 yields 0.06 nm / 8.96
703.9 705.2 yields 0.01 nm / 9.23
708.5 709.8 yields -0.04 nm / 9.54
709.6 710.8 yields -0.01 nm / 9.36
